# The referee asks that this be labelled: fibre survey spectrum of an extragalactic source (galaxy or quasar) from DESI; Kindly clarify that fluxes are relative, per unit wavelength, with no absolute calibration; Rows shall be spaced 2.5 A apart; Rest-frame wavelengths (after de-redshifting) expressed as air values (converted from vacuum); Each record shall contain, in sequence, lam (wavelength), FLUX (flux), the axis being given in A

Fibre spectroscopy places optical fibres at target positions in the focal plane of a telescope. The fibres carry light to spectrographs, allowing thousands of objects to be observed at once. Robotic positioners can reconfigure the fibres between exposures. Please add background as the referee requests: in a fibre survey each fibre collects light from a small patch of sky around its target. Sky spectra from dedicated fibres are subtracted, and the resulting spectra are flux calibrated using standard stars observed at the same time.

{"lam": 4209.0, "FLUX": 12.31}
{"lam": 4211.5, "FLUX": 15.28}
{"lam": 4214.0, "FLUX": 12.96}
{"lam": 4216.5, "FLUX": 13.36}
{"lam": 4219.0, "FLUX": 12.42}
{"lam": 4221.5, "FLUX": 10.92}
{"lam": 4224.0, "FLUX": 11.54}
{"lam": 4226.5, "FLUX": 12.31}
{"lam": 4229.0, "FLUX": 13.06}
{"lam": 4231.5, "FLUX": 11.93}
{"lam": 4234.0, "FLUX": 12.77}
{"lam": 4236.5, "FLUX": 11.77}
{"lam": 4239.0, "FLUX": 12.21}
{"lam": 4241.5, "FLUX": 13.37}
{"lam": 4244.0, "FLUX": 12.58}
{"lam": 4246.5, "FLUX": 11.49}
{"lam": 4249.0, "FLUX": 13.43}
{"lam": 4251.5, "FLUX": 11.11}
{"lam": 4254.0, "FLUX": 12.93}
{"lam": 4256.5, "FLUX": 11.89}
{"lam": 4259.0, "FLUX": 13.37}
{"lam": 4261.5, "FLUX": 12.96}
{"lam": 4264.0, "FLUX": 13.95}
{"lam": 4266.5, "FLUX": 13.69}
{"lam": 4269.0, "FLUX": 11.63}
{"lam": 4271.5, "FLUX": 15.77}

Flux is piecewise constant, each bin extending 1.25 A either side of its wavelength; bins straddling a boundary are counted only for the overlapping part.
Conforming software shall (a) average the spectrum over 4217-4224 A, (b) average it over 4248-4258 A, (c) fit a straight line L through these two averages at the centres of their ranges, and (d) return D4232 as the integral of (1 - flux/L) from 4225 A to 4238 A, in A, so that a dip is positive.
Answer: -0.4 A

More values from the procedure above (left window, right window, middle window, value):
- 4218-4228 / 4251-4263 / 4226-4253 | -0.44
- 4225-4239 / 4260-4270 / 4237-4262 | 0.48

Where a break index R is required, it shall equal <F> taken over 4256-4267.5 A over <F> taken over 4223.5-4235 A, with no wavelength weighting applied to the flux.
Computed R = 1.07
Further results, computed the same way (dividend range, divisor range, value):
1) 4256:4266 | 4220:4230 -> 1.10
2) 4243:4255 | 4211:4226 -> 0.98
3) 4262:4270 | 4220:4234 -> 1.09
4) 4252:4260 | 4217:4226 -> 1.06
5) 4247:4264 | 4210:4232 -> 1.00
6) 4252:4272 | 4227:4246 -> 1.05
